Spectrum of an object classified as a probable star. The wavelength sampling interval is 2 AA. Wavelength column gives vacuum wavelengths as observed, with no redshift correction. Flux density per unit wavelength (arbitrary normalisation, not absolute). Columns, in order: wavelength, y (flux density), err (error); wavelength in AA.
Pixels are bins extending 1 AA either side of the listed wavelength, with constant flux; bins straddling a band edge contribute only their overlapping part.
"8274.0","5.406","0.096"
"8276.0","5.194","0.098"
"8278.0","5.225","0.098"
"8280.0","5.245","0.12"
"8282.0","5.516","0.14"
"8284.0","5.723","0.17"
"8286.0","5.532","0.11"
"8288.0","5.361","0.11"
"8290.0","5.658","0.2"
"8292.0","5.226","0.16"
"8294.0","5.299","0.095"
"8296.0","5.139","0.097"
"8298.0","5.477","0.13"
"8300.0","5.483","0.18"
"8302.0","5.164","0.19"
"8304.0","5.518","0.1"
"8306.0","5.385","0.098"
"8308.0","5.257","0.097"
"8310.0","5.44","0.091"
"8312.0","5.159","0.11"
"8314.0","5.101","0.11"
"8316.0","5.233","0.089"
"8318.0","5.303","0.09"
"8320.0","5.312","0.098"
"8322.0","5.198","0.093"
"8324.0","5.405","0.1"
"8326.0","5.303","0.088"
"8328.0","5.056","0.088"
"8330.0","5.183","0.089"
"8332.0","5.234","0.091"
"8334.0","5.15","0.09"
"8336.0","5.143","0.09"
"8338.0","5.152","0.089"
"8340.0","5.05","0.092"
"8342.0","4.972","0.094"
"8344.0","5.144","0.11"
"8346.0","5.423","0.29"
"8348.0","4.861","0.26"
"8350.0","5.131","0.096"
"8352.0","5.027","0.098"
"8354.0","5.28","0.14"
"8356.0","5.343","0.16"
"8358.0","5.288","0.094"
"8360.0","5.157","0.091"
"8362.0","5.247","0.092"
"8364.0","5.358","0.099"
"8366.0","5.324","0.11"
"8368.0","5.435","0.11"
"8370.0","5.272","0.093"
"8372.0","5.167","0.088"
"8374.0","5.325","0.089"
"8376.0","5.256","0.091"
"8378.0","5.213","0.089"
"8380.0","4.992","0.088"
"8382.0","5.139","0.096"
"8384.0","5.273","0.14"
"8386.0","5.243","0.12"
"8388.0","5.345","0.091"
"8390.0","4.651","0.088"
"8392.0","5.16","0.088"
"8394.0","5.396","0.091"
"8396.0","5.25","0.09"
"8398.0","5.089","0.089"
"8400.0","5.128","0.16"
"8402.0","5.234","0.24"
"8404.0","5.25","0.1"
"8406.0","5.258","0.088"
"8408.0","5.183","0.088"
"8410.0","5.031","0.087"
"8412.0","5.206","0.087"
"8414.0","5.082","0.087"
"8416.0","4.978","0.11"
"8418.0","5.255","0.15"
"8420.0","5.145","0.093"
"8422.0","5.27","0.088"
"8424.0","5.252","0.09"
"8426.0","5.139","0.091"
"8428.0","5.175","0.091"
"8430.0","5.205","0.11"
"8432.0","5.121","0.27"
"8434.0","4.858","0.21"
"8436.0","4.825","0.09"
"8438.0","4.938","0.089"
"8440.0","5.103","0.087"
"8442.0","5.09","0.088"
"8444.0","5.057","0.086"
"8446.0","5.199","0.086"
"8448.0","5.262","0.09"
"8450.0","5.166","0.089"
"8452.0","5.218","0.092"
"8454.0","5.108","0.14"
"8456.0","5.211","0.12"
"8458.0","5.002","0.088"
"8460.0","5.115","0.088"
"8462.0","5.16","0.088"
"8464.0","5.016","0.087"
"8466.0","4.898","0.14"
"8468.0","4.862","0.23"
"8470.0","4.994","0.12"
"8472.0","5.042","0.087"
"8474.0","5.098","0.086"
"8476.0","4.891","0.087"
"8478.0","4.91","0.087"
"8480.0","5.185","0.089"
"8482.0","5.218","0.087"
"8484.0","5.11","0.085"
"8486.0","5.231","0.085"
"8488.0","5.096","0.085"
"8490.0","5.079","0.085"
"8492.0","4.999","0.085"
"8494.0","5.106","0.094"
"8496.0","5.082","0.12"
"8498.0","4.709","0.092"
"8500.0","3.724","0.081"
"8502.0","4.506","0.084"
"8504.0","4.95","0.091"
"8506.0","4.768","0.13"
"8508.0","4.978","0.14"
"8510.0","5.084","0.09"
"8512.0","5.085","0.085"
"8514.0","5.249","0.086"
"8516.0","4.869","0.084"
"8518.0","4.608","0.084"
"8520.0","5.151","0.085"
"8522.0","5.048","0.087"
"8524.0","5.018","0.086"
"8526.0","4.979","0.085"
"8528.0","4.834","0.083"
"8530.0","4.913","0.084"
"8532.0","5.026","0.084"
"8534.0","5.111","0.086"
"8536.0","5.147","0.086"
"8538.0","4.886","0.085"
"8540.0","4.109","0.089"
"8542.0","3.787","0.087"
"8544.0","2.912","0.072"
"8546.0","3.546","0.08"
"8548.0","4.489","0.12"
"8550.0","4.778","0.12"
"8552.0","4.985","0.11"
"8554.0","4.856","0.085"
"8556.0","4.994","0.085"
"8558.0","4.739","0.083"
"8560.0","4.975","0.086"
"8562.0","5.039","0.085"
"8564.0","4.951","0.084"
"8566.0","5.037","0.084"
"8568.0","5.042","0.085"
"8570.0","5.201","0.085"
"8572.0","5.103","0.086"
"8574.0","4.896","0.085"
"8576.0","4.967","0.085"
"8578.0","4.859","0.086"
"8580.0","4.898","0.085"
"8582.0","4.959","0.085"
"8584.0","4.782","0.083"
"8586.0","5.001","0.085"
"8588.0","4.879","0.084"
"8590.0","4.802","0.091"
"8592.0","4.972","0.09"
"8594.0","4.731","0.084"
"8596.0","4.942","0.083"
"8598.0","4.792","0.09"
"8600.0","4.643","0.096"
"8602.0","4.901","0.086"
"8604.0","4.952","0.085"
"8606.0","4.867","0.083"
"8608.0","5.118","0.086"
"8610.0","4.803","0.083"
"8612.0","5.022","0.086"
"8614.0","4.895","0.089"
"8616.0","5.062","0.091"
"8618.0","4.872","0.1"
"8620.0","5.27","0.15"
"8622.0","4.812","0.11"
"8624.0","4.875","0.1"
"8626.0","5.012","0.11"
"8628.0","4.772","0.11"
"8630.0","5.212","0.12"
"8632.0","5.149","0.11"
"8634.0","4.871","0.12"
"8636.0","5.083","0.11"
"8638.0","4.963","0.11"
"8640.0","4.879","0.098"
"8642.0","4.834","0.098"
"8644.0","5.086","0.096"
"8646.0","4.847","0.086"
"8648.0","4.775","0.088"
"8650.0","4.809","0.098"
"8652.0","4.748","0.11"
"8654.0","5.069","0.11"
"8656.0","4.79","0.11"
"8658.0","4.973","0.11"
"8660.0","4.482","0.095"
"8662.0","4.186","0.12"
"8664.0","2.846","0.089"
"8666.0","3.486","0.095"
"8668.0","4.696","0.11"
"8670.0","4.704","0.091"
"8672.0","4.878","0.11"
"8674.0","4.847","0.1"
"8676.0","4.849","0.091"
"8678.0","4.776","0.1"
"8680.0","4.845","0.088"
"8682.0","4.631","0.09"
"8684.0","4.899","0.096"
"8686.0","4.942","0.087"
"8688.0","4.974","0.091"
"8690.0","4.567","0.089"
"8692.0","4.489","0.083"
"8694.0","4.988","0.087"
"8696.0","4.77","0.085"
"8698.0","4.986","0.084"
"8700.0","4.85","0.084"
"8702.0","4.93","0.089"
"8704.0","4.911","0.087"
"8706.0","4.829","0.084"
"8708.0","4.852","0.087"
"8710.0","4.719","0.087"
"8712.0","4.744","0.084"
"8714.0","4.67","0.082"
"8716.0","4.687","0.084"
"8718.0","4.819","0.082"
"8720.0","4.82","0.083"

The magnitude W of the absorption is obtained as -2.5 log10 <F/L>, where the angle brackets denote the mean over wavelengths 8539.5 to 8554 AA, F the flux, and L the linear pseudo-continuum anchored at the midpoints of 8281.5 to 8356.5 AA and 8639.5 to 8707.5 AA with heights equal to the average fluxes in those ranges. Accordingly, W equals 0.19 mag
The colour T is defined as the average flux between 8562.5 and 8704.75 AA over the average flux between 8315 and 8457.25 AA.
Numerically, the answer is 0.93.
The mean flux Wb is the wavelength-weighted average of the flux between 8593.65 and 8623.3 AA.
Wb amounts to 4.92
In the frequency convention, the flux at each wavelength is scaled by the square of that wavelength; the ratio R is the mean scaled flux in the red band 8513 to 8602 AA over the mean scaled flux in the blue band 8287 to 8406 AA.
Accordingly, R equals 1.0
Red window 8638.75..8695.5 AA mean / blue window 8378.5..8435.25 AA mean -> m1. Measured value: 0.91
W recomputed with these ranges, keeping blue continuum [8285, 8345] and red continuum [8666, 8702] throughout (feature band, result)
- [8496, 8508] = 0.091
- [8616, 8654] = -0.023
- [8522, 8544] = 0.060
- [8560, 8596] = -0.007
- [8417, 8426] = -0.020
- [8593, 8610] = 0.004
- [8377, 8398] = 0.002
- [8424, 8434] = -0.005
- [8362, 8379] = -0.020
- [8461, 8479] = 0.016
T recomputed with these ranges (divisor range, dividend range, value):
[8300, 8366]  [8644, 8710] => 0.90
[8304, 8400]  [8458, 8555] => 0.93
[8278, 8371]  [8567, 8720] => 0.91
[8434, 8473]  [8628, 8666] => 0.93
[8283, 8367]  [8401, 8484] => 0.97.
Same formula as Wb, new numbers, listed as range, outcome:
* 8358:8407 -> 5.22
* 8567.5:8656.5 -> 4.93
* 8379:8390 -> 5.15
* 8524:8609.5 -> 4.8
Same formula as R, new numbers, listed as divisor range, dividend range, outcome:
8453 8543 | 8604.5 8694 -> 1.01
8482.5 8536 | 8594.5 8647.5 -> 1.03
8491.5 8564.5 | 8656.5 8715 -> 1.02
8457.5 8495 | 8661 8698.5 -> 0.95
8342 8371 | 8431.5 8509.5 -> 0.98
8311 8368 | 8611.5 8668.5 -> 0.98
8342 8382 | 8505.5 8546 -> 0.95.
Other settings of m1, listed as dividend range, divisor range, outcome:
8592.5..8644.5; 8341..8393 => 0.95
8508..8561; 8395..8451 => 0.92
